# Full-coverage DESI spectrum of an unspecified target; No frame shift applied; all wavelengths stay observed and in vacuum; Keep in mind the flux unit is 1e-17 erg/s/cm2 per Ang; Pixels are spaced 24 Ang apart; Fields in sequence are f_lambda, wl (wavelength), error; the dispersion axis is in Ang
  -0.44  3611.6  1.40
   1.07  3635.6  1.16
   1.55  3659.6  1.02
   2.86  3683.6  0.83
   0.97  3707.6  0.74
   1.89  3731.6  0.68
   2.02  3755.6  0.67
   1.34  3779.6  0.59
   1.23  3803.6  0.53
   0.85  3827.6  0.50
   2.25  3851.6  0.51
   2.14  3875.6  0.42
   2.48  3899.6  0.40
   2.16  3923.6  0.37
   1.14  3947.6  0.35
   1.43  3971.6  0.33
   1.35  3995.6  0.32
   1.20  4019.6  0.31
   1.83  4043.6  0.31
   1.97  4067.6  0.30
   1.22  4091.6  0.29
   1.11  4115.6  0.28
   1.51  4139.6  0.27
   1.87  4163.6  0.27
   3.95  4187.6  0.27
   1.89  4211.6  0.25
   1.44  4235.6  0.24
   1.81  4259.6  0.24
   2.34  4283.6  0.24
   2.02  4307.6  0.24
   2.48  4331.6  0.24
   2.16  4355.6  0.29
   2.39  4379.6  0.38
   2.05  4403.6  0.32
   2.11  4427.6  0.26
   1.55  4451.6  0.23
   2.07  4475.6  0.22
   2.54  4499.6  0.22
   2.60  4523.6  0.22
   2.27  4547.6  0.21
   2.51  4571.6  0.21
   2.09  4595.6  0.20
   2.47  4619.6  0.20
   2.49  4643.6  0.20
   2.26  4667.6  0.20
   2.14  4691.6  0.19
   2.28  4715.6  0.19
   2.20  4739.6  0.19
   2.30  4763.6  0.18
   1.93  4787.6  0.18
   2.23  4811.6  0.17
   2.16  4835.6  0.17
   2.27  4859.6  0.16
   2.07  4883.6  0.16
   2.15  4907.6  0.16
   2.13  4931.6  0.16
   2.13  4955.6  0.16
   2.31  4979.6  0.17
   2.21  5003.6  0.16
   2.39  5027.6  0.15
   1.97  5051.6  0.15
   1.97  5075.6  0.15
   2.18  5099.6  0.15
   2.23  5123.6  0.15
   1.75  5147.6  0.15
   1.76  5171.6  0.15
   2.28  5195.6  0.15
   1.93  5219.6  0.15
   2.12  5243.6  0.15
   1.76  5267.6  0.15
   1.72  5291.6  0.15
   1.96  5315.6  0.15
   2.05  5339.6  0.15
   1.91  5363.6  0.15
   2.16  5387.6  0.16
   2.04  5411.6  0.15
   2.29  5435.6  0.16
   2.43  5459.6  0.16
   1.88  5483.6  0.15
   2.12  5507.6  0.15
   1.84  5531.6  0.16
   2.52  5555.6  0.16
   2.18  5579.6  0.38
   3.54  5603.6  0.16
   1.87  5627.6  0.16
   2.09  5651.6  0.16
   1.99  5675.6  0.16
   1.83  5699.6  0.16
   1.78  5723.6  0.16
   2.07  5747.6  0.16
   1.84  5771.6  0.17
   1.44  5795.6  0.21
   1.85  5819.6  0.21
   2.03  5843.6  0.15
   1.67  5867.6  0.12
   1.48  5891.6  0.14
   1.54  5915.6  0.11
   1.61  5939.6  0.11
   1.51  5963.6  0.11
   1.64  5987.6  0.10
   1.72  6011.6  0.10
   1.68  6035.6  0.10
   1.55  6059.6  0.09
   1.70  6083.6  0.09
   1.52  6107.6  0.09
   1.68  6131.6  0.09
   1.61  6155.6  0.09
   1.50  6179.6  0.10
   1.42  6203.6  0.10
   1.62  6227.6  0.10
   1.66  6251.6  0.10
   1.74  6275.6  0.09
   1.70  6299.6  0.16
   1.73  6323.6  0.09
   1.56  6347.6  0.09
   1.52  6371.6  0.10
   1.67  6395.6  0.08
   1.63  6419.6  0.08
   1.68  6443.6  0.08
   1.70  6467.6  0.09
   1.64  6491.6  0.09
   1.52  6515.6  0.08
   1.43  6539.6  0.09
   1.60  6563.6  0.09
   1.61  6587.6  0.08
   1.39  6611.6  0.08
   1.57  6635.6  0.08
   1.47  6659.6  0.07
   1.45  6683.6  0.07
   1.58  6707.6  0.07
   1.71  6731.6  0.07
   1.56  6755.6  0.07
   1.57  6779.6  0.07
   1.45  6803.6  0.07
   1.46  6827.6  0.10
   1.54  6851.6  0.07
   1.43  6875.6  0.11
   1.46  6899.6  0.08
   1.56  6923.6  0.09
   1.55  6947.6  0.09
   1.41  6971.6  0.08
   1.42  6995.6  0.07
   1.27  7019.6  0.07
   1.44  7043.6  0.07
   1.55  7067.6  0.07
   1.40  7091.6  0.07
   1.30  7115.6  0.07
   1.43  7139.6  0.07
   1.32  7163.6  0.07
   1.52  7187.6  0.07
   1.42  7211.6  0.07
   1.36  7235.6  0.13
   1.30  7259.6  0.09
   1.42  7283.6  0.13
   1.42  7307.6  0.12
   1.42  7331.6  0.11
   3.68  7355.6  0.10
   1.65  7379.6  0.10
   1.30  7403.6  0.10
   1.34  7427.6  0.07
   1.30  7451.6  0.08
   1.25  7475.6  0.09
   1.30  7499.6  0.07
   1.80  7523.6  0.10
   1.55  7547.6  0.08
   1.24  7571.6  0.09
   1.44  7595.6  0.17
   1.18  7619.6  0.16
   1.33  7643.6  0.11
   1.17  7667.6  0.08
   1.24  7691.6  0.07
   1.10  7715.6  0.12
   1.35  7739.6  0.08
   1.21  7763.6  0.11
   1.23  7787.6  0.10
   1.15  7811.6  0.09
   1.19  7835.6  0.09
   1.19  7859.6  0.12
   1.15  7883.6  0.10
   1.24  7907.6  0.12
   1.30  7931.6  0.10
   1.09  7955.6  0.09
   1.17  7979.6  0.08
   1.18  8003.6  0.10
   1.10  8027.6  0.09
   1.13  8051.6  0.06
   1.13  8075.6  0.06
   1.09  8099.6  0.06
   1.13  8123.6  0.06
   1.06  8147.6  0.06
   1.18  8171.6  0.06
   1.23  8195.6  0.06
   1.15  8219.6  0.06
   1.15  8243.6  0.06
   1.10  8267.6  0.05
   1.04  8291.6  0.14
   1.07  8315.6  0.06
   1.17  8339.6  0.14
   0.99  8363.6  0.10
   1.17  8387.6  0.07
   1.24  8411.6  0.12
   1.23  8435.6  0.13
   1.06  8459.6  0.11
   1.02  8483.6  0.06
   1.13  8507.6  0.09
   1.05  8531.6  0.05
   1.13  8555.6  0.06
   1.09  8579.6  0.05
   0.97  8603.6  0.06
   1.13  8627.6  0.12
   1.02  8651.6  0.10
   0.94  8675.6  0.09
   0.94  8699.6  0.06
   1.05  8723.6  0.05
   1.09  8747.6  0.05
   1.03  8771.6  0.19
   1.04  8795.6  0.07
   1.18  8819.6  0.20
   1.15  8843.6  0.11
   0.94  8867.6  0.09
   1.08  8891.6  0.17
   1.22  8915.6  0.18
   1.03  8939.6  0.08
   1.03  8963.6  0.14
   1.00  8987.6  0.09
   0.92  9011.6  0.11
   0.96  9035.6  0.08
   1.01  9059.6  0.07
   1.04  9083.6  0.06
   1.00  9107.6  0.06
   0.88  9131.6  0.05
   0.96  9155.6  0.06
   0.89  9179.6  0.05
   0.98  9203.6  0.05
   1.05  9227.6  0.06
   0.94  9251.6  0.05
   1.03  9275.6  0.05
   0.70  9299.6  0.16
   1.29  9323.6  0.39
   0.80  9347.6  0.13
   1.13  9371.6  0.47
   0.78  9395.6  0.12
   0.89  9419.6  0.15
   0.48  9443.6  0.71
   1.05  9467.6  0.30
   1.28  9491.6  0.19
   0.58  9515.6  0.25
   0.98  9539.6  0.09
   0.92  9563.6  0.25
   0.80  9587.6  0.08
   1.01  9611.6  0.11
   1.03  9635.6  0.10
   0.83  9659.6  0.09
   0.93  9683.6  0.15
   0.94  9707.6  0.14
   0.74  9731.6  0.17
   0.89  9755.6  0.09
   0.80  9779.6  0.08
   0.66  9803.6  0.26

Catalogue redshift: 0.12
